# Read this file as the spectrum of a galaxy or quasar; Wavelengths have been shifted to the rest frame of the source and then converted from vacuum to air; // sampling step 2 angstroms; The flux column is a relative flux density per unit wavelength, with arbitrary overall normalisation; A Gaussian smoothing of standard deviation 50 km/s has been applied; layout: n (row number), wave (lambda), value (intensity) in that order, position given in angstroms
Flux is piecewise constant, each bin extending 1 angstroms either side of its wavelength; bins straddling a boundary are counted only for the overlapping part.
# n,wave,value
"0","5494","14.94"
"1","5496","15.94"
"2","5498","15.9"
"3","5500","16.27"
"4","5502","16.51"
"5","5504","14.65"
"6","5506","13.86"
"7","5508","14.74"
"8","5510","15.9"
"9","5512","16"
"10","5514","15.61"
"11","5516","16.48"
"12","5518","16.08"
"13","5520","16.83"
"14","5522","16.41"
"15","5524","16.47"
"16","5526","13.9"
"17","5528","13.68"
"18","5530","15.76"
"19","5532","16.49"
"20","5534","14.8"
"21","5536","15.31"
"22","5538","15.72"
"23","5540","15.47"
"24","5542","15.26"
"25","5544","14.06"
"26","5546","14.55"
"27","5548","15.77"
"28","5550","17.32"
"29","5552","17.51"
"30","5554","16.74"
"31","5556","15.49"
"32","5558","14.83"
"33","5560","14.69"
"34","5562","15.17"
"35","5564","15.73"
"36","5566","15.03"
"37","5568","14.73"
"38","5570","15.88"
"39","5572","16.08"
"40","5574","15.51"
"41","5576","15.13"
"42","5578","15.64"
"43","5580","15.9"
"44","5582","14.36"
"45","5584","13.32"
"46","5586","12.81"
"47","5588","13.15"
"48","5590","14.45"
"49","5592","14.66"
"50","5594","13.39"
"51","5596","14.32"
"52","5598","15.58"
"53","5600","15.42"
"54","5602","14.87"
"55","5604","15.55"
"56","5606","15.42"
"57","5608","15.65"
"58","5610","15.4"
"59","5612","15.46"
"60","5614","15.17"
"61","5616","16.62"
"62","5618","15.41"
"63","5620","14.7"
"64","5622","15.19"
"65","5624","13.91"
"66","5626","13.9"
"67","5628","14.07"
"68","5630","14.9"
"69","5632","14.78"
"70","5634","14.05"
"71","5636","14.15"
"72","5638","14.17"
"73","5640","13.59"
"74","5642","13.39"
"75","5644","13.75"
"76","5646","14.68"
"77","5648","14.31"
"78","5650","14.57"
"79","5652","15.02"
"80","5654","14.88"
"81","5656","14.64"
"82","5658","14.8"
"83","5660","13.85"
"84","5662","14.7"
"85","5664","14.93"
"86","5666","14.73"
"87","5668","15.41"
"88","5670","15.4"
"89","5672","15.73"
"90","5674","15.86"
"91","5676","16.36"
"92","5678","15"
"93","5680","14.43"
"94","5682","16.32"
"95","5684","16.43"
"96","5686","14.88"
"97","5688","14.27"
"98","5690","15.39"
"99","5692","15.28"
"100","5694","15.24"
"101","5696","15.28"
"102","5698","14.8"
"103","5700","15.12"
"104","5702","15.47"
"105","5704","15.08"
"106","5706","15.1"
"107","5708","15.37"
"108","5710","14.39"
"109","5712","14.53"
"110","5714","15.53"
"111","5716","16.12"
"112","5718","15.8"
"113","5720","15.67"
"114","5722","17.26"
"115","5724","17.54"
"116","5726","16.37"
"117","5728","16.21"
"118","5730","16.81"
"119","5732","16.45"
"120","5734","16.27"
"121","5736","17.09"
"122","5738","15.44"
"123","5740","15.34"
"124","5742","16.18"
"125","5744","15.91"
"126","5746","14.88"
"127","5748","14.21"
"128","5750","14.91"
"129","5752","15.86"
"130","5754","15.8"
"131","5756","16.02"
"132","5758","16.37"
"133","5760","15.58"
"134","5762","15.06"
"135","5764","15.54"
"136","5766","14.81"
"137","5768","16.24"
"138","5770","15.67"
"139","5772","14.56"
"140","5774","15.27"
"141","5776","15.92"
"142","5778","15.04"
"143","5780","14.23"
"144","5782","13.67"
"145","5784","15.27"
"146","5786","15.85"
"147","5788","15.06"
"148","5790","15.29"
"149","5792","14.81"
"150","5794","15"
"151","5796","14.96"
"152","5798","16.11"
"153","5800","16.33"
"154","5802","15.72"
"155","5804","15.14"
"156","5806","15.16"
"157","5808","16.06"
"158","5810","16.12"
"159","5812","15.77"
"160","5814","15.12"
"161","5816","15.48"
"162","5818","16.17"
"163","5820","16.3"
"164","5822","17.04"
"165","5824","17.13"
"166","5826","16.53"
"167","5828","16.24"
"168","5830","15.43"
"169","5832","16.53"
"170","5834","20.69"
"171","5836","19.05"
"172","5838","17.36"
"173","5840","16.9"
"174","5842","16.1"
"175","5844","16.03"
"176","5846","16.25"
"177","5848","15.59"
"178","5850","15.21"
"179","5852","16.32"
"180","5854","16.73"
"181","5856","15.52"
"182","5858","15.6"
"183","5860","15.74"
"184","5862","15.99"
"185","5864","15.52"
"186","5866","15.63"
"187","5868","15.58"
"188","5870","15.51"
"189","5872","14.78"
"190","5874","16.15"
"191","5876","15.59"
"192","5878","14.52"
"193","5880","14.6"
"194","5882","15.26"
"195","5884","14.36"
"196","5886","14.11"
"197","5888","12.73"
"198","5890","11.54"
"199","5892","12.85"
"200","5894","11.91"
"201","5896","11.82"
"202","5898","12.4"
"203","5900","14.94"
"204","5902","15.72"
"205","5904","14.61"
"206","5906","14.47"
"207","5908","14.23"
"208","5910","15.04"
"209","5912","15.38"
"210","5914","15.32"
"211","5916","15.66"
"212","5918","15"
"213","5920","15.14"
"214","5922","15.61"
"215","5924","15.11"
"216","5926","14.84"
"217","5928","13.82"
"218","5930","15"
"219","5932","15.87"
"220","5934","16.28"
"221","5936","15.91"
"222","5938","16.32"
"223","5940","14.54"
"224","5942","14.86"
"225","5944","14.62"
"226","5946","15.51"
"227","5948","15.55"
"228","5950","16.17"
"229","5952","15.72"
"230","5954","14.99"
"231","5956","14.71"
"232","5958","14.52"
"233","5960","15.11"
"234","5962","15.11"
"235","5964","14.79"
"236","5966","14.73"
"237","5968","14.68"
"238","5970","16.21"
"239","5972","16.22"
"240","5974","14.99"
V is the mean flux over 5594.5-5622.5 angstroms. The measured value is 15.3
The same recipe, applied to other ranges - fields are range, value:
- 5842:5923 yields 14.9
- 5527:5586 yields 15.3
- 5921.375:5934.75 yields 15.2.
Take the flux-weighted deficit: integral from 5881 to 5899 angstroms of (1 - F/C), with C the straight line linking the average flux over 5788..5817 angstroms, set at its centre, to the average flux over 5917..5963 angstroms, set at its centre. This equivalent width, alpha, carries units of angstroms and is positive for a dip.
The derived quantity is 2.7 angstroms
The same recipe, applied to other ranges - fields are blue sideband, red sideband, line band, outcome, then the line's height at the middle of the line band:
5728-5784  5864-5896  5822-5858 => -4.81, 14.7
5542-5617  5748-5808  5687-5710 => 0.27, 15.3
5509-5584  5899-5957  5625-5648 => 1.97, 15.5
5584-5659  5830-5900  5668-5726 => -2.68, 14.8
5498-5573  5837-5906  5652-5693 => 0.44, 15.3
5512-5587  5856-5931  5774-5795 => -0.17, 14.9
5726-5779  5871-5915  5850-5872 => -1.82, 14.5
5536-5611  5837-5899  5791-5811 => -0.70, 15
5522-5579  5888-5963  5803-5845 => -4.39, 14.9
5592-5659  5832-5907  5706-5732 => -1.79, 14.9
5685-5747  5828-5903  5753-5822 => 0.06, 15.5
